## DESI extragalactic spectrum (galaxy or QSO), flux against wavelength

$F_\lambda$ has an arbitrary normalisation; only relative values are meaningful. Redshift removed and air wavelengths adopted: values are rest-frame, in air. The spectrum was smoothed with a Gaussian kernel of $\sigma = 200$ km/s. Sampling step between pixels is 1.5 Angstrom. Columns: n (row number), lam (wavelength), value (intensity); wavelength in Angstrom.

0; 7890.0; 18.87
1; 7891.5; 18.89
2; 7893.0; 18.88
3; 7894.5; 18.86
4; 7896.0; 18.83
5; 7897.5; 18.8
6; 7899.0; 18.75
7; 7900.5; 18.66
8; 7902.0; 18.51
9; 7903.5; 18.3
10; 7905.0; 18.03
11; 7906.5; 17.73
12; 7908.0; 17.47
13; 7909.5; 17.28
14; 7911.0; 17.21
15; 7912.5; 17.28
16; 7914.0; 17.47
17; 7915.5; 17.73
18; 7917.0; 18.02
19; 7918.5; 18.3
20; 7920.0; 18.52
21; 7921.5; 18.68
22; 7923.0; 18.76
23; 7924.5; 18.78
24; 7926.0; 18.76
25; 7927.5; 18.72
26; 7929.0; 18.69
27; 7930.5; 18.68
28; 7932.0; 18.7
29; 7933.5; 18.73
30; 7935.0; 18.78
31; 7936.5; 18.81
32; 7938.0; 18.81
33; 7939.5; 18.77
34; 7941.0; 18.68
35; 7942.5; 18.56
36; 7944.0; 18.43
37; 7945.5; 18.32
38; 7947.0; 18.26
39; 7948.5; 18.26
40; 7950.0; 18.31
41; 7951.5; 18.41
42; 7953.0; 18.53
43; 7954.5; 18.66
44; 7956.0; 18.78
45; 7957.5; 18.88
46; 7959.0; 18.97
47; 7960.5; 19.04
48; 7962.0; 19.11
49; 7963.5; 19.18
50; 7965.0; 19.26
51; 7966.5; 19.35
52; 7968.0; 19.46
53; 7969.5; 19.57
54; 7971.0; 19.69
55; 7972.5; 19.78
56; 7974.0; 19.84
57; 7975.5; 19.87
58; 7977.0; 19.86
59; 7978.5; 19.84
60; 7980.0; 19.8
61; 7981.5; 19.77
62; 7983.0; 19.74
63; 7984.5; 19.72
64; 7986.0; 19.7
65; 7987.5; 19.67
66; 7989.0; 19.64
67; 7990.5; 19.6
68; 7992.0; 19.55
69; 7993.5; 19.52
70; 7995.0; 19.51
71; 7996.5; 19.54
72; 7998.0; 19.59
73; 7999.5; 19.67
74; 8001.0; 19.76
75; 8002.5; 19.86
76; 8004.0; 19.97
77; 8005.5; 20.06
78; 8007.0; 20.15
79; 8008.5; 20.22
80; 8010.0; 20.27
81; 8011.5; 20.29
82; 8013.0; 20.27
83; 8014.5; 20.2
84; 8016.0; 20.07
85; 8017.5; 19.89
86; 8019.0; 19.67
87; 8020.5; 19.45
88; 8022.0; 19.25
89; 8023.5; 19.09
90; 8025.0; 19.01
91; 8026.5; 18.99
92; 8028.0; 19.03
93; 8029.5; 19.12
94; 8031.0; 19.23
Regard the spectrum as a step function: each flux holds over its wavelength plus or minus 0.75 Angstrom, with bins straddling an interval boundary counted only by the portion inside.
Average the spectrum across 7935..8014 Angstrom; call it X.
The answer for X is 19.4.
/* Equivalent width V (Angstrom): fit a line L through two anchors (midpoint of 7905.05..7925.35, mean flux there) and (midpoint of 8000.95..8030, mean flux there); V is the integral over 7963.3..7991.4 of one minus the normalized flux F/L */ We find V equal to -0.89 Angstrom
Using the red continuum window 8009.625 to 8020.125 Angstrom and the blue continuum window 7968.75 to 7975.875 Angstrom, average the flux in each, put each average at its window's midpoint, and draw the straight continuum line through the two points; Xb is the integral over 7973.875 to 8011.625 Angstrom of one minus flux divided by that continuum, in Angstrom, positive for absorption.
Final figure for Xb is 0.19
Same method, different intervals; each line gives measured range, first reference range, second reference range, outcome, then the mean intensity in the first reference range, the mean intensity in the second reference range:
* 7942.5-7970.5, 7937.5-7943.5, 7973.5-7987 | 0.5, 18.7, 19.8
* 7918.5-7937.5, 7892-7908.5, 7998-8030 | 0.1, 18.5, 19.7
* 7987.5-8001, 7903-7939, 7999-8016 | 0.1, 18.3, 20.1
